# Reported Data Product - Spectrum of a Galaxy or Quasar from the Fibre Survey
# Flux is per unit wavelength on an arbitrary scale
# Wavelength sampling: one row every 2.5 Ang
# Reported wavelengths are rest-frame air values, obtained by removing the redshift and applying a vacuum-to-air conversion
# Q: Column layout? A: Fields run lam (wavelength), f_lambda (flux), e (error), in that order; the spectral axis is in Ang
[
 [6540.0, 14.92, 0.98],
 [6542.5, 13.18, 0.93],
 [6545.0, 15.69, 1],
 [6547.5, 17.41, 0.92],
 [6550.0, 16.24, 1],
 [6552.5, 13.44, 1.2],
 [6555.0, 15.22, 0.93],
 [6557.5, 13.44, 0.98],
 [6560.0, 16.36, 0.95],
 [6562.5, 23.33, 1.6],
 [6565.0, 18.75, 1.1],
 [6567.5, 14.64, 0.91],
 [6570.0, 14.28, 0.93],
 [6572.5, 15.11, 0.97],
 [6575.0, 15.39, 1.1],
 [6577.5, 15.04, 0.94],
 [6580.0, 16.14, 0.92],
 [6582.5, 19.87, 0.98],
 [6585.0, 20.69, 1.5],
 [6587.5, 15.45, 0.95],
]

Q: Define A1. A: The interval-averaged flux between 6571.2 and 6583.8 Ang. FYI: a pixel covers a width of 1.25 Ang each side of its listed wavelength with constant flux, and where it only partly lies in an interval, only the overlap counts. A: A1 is 16.3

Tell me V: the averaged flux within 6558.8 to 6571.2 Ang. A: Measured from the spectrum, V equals 17.5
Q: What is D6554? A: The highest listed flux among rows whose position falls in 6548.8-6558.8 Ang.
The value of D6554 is 16.24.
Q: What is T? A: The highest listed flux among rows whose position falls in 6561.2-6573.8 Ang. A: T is 23.33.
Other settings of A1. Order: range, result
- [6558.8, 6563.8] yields 19.9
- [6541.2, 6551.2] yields 15.6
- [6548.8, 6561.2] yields 14.9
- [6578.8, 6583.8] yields 18.1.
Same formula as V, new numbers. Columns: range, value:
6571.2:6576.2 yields 15.2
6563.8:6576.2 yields 15.6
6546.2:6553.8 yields 15.7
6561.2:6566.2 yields 21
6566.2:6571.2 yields 14.5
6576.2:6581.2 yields 15.6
